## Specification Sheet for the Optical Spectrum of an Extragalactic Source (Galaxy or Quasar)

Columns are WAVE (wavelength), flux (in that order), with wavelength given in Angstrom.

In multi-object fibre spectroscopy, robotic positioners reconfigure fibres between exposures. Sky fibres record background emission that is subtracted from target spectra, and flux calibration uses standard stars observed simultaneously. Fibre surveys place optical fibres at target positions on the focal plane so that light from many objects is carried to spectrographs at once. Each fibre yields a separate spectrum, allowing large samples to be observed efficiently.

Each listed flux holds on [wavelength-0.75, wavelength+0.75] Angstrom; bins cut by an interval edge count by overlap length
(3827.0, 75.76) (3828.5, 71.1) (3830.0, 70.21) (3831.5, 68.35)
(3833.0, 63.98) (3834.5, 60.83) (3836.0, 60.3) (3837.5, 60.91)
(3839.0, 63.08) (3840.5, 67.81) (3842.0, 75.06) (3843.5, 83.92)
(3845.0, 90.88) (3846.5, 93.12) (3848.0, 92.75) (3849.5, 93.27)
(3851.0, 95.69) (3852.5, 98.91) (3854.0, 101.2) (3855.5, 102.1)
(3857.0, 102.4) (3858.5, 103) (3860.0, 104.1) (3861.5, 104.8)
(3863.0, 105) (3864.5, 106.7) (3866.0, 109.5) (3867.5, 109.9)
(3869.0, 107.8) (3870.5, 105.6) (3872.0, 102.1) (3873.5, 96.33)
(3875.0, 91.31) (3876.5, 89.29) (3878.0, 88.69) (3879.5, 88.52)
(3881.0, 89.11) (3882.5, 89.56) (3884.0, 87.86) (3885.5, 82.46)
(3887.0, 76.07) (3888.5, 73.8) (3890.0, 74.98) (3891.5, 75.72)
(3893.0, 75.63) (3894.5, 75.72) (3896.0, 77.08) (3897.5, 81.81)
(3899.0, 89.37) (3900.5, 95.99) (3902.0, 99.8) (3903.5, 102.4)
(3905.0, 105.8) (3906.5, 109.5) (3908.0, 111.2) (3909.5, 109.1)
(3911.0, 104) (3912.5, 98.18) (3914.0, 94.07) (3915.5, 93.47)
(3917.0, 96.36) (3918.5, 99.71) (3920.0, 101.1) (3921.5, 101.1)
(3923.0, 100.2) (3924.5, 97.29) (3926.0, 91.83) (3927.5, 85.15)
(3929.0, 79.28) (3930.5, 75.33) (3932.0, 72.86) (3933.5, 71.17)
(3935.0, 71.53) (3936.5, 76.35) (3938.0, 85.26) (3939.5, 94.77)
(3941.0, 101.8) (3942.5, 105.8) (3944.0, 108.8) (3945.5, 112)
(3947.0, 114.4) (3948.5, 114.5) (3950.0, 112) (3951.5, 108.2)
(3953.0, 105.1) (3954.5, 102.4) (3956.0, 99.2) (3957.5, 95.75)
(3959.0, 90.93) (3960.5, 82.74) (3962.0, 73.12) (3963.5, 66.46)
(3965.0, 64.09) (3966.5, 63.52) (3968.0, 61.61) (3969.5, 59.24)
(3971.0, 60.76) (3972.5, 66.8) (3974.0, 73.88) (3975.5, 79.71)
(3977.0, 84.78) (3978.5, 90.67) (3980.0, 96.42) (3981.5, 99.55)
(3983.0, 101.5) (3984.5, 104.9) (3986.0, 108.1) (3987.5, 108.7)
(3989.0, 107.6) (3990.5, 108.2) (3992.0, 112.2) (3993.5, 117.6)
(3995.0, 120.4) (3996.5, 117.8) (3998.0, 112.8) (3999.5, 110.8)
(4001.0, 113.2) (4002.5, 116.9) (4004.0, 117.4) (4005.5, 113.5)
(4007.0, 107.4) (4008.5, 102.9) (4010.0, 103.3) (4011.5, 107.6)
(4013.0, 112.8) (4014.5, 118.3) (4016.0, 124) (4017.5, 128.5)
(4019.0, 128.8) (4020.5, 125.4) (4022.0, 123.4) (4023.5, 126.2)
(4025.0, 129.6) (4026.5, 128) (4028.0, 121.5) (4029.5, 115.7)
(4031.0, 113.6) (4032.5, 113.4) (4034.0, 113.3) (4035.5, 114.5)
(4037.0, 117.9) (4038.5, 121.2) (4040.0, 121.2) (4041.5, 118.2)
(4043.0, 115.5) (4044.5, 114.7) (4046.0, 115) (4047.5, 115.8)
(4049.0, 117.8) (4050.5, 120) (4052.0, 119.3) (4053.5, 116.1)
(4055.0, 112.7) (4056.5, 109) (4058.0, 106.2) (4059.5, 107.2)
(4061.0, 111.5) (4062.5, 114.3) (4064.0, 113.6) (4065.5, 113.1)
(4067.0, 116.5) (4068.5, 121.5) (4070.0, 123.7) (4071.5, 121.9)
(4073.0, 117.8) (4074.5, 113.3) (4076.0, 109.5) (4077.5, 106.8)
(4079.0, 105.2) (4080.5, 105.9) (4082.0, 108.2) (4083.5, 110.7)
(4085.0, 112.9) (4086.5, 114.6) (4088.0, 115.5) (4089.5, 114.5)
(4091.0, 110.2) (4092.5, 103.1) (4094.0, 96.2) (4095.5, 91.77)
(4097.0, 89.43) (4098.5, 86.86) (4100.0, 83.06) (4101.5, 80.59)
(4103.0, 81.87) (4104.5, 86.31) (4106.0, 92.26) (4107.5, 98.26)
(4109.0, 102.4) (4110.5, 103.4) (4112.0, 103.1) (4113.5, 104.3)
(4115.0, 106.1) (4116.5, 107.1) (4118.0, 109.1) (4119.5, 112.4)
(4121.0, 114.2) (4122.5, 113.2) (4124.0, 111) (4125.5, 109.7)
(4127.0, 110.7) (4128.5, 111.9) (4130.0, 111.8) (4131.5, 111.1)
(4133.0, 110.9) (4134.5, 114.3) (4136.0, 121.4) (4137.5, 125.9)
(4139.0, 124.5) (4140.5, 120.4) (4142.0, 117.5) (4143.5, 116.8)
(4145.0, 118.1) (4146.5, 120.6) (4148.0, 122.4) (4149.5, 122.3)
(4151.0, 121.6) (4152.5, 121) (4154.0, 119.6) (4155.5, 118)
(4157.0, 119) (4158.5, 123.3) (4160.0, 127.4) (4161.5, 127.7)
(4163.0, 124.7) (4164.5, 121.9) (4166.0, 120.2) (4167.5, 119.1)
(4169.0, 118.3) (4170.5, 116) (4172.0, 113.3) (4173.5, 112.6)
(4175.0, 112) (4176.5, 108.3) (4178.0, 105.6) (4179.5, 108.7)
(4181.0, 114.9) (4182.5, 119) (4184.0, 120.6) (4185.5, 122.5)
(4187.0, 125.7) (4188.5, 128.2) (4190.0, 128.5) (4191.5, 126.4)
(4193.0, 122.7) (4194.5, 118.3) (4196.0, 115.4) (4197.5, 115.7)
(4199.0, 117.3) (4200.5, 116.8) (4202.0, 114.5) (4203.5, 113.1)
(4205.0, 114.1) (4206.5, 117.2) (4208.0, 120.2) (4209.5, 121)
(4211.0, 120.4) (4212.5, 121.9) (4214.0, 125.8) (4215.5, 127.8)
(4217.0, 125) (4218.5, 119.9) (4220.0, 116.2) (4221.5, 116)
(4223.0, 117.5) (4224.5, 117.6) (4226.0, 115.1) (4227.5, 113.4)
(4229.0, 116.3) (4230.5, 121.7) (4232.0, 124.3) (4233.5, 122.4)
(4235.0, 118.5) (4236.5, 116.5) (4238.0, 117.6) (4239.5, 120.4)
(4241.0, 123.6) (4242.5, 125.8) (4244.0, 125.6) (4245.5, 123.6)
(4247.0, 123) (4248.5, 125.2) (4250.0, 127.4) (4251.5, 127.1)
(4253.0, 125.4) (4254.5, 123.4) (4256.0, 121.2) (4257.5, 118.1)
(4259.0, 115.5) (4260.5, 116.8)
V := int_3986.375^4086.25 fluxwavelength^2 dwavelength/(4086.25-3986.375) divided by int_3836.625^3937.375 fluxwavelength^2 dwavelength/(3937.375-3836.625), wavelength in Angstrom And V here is 1.36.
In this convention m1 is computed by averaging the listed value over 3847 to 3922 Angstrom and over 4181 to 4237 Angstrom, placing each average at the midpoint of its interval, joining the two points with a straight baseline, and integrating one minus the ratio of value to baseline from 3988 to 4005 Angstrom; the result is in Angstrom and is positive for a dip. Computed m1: -1.7 Angstrom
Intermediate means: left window 95.4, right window 120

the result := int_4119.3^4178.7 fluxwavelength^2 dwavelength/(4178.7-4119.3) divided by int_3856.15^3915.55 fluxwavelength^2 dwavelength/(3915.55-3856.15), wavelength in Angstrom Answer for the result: 1.4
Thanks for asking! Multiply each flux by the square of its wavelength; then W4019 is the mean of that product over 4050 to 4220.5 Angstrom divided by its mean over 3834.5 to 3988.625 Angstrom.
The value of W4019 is 1.40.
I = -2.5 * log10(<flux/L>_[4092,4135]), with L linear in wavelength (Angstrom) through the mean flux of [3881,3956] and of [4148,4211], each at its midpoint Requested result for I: 0.108 mag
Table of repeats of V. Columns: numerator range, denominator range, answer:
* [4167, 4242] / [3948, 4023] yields 1.31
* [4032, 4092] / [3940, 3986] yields 1.33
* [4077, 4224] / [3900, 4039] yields 1.23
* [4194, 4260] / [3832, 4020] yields 1.47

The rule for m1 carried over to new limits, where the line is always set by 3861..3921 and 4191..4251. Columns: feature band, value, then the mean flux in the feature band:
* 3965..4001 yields 2.72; 94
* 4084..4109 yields 2.87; 97.6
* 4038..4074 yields -2.94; 116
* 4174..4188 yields 0.18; 115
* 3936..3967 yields 1.40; 94.5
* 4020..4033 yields -2.12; 122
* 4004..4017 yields -1.03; 112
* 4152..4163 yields -0.71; 122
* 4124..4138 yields -0.09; 114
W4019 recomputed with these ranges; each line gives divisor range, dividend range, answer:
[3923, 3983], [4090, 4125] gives 1.23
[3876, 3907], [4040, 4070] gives 1.44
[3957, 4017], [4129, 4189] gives 1.33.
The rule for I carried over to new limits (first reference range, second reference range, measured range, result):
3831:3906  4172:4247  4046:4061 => -0.08 mag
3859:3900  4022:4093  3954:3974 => 0.33 mag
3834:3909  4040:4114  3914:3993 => 0.07 mag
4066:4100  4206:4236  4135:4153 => -0.07 mag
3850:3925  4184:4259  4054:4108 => 0.04 mag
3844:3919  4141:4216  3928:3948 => 0.11 mag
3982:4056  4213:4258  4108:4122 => 0.11 mag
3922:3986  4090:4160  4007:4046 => -0.21 mag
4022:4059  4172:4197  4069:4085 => 0.05 mag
